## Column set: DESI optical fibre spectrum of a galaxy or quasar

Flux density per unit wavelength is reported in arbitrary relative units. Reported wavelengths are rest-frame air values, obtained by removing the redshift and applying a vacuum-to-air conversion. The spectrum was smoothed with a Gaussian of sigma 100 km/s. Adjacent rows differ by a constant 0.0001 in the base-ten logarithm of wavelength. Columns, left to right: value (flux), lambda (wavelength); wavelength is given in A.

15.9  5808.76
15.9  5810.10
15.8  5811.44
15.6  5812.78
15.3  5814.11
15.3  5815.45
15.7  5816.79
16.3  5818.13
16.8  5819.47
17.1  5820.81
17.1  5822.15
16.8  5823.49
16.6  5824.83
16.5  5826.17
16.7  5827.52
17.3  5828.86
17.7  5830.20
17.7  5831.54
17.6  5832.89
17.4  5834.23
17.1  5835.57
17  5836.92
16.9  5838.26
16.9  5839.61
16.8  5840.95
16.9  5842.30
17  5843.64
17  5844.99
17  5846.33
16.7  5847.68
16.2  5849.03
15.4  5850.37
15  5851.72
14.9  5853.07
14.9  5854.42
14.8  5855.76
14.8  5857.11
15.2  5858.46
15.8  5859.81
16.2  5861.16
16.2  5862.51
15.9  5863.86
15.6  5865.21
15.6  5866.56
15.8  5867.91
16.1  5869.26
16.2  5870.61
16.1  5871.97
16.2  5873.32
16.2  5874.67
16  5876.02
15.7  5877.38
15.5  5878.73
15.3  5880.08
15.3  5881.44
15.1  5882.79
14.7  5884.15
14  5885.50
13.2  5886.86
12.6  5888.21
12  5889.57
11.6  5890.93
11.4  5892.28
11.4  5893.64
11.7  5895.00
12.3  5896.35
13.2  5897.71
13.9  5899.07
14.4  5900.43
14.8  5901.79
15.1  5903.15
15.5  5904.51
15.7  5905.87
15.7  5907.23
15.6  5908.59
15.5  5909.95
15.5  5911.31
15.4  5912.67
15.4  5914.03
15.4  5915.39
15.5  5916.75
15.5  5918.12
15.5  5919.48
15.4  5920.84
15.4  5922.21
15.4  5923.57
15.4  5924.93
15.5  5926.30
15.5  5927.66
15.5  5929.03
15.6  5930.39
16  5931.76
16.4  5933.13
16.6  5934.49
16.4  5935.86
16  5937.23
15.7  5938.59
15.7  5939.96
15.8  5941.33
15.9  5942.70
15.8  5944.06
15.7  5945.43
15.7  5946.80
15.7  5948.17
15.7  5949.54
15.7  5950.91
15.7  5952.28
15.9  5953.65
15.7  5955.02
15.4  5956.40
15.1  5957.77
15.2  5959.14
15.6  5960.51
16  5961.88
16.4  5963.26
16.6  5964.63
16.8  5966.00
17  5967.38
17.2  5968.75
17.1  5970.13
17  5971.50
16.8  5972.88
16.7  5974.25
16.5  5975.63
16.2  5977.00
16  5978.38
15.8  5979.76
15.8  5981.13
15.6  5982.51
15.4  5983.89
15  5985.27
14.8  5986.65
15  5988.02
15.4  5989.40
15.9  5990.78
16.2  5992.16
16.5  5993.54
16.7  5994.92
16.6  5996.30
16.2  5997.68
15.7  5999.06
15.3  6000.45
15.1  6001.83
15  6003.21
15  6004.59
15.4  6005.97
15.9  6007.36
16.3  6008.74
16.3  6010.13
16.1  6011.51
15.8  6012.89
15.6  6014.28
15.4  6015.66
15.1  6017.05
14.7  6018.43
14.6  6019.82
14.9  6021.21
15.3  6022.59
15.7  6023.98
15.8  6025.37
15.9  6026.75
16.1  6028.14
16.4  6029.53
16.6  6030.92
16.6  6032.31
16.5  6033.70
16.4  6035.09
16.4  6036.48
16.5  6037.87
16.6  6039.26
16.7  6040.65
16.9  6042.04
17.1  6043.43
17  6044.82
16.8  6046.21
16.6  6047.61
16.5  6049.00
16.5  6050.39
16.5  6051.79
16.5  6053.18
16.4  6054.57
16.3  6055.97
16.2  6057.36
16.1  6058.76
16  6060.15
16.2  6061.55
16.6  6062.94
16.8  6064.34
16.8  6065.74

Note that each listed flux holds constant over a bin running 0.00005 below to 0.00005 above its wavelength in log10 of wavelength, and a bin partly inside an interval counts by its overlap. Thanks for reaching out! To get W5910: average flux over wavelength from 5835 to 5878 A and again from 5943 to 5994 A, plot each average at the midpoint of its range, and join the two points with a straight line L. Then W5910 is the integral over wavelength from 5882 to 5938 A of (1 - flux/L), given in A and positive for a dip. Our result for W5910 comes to 4.6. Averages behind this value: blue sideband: 16.1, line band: 14.7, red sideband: 16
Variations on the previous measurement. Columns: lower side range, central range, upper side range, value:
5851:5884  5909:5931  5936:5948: 0.40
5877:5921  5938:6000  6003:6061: -2.86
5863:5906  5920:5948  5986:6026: -1.55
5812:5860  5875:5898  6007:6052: 3.79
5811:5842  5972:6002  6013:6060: 0.72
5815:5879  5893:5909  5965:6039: 2.06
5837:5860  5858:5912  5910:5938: 3.82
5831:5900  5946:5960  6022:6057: 0.24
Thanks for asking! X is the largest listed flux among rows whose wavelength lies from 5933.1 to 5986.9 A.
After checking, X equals 17.2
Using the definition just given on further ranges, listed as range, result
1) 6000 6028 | 16.3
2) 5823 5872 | 17.7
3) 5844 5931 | 17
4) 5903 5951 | 16.6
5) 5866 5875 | 16.2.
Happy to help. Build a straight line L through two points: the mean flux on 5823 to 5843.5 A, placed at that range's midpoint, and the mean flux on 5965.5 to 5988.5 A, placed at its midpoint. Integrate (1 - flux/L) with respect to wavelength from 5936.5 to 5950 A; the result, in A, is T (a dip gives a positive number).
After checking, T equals 0.5 A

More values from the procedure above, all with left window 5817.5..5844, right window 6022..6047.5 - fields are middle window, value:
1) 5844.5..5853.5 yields 0.49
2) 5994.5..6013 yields 0.79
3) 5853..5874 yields 1.55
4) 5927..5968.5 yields 1.89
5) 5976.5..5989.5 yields 0.84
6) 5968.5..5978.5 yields -0.07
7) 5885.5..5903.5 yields 4.20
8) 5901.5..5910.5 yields 0.72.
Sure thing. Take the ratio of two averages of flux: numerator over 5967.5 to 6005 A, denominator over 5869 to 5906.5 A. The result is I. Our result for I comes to 1.1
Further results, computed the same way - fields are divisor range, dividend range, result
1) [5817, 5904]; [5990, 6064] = 1.04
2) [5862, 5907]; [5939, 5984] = 1.10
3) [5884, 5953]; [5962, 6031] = 1.07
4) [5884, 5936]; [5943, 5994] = 1.09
